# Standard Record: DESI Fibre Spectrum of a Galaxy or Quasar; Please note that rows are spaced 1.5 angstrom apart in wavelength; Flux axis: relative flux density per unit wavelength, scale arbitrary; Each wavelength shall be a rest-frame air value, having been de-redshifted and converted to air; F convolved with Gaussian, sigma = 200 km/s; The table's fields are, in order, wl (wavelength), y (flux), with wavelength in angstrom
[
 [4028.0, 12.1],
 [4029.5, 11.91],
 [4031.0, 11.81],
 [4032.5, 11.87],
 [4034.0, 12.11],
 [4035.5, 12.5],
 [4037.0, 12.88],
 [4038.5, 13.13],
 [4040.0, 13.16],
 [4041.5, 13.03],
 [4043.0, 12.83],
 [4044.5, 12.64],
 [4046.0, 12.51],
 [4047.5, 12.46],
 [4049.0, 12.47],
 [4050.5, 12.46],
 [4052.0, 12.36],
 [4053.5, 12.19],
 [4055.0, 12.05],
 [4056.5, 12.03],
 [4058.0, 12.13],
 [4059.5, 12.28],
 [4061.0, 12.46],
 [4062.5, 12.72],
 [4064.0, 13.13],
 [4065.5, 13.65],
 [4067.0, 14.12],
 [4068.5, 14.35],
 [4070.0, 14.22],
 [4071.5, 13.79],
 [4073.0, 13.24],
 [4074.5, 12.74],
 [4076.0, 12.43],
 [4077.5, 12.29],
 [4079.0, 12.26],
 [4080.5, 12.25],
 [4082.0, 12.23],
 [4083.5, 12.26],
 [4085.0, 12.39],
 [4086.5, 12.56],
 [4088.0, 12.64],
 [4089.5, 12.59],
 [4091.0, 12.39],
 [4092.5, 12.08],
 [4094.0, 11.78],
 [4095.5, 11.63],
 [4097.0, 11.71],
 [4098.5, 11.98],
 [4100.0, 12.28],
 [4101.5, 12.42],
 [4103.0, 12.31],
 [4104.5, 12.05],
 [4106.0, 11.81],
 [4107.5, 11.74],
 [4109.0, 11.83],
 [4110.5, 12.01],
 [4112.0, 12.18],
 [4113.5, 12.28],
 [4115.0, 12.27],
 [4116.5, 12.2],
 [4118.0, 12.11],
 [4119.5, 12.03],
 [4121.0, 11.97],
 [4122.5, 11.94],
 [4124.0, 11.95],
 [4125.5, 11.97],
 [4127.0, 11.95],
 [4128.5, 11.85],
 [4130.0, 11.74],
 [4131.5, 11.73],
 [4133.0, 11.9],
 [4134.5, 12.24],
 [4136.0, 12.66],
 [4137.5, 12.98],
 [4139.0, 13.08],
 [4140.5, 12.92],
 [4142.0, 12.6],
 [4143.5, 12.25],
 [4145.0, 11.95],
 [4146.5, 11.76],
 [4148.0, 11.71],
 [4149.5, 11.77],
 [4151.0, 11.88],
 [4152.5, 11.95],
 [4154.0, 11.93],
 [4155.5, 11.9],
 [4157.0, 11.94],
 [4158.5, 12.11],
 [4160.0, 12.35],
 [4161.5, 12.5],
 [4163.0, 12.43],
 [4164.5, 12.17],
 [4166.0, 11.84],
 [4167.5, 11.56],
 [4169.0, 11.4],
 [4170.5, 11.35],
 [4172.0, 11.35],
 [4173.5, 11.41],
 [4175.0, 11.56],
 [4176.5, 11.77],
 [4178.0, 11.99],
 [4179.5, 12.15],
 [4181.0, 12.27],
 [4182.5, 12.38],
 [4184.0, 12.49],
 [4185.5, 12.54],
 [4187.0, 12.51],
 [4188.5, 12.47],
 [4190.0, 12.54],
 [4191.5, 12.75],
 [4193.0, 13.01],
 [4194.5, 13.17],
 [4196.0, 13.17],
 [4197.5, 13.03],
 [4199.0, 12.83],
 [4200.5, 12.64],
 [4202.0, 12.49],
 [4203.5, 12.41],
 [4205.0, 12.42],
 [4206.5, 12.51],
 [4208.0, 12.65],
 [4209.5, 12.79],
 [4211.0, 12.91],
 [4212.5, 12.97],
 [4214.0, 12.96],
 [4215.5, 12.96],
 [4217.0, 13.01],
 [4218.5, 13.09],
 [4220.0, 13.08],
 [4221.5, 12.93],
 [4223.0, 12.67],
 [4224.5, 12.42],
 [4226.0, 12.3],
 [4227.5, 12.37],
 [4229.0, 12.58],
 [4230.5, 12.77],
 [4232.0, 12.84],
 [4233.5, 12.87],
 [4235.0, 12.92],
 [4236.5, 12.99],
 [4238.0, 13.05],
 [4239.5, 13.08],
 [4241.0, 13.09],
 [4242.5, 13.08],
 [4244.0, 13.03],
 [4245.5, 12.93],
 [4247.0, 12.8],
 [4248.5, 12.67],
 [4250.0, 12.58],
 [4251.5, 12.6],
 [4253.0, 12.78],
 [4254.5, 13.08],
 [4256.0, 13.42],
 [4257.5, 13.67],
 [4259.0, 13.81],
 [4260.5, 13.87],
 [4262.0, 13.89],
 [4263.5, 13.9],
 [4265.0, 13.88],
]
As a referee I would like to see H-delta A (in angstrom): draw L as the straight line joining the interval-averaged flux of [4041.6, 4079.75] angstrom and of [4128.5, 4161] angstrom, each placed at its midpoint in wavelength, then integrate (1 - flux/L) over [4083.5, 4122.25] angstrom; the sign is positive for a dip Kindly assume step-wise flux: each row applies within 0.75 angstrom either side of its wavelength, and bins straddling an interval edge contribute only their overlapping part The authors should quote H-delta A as 1.1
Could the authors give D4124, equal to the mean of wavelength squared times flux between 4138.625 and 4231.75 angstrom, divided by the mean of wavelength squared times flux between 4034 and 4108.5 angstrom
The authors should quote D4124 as 1.04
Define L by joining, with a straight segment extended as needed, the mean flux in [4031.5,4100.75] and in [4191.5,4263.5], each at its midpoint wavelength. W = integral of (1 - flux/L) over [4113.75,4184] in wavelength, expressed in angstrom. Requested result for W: 4.0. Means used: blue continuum 12.6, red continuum 12.9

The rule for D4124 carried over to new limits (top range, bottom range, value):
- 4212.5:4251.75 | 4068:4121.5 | 1.11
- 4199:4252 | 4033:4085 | 1.09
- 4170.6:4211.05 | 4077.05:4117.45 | 1.07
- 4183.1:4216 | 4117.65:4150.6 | 1.08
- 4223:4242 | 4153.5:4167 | 1.09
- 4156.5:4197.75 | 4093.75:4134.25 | 1.05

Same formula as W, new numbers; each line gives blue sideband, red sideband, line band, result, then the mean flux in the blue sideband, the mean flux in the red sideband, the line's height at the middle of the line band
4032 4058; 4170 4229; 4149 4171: 1.0 angstrom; 12.5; 12.5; 12.5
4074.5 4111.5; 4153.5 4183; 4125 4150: -0.3 angstrom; 12.2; 11.9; 12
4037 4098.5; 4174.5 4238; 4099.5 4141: 1.6 angstrom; 12.6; 12.7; 12.6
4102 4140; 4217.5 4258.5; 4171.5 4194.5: 0.5 angstrom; 12.1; 12.9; 12.5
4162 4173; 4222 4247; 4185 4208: -0.9 angstrom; 11.7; 12.8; 12.2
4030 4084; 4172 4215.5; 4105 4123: 0.8 angstrom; 12.7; 12.5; 12.6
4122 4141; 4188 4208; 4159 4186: 1.2 angstrom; 12.2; 12.7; 12.5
